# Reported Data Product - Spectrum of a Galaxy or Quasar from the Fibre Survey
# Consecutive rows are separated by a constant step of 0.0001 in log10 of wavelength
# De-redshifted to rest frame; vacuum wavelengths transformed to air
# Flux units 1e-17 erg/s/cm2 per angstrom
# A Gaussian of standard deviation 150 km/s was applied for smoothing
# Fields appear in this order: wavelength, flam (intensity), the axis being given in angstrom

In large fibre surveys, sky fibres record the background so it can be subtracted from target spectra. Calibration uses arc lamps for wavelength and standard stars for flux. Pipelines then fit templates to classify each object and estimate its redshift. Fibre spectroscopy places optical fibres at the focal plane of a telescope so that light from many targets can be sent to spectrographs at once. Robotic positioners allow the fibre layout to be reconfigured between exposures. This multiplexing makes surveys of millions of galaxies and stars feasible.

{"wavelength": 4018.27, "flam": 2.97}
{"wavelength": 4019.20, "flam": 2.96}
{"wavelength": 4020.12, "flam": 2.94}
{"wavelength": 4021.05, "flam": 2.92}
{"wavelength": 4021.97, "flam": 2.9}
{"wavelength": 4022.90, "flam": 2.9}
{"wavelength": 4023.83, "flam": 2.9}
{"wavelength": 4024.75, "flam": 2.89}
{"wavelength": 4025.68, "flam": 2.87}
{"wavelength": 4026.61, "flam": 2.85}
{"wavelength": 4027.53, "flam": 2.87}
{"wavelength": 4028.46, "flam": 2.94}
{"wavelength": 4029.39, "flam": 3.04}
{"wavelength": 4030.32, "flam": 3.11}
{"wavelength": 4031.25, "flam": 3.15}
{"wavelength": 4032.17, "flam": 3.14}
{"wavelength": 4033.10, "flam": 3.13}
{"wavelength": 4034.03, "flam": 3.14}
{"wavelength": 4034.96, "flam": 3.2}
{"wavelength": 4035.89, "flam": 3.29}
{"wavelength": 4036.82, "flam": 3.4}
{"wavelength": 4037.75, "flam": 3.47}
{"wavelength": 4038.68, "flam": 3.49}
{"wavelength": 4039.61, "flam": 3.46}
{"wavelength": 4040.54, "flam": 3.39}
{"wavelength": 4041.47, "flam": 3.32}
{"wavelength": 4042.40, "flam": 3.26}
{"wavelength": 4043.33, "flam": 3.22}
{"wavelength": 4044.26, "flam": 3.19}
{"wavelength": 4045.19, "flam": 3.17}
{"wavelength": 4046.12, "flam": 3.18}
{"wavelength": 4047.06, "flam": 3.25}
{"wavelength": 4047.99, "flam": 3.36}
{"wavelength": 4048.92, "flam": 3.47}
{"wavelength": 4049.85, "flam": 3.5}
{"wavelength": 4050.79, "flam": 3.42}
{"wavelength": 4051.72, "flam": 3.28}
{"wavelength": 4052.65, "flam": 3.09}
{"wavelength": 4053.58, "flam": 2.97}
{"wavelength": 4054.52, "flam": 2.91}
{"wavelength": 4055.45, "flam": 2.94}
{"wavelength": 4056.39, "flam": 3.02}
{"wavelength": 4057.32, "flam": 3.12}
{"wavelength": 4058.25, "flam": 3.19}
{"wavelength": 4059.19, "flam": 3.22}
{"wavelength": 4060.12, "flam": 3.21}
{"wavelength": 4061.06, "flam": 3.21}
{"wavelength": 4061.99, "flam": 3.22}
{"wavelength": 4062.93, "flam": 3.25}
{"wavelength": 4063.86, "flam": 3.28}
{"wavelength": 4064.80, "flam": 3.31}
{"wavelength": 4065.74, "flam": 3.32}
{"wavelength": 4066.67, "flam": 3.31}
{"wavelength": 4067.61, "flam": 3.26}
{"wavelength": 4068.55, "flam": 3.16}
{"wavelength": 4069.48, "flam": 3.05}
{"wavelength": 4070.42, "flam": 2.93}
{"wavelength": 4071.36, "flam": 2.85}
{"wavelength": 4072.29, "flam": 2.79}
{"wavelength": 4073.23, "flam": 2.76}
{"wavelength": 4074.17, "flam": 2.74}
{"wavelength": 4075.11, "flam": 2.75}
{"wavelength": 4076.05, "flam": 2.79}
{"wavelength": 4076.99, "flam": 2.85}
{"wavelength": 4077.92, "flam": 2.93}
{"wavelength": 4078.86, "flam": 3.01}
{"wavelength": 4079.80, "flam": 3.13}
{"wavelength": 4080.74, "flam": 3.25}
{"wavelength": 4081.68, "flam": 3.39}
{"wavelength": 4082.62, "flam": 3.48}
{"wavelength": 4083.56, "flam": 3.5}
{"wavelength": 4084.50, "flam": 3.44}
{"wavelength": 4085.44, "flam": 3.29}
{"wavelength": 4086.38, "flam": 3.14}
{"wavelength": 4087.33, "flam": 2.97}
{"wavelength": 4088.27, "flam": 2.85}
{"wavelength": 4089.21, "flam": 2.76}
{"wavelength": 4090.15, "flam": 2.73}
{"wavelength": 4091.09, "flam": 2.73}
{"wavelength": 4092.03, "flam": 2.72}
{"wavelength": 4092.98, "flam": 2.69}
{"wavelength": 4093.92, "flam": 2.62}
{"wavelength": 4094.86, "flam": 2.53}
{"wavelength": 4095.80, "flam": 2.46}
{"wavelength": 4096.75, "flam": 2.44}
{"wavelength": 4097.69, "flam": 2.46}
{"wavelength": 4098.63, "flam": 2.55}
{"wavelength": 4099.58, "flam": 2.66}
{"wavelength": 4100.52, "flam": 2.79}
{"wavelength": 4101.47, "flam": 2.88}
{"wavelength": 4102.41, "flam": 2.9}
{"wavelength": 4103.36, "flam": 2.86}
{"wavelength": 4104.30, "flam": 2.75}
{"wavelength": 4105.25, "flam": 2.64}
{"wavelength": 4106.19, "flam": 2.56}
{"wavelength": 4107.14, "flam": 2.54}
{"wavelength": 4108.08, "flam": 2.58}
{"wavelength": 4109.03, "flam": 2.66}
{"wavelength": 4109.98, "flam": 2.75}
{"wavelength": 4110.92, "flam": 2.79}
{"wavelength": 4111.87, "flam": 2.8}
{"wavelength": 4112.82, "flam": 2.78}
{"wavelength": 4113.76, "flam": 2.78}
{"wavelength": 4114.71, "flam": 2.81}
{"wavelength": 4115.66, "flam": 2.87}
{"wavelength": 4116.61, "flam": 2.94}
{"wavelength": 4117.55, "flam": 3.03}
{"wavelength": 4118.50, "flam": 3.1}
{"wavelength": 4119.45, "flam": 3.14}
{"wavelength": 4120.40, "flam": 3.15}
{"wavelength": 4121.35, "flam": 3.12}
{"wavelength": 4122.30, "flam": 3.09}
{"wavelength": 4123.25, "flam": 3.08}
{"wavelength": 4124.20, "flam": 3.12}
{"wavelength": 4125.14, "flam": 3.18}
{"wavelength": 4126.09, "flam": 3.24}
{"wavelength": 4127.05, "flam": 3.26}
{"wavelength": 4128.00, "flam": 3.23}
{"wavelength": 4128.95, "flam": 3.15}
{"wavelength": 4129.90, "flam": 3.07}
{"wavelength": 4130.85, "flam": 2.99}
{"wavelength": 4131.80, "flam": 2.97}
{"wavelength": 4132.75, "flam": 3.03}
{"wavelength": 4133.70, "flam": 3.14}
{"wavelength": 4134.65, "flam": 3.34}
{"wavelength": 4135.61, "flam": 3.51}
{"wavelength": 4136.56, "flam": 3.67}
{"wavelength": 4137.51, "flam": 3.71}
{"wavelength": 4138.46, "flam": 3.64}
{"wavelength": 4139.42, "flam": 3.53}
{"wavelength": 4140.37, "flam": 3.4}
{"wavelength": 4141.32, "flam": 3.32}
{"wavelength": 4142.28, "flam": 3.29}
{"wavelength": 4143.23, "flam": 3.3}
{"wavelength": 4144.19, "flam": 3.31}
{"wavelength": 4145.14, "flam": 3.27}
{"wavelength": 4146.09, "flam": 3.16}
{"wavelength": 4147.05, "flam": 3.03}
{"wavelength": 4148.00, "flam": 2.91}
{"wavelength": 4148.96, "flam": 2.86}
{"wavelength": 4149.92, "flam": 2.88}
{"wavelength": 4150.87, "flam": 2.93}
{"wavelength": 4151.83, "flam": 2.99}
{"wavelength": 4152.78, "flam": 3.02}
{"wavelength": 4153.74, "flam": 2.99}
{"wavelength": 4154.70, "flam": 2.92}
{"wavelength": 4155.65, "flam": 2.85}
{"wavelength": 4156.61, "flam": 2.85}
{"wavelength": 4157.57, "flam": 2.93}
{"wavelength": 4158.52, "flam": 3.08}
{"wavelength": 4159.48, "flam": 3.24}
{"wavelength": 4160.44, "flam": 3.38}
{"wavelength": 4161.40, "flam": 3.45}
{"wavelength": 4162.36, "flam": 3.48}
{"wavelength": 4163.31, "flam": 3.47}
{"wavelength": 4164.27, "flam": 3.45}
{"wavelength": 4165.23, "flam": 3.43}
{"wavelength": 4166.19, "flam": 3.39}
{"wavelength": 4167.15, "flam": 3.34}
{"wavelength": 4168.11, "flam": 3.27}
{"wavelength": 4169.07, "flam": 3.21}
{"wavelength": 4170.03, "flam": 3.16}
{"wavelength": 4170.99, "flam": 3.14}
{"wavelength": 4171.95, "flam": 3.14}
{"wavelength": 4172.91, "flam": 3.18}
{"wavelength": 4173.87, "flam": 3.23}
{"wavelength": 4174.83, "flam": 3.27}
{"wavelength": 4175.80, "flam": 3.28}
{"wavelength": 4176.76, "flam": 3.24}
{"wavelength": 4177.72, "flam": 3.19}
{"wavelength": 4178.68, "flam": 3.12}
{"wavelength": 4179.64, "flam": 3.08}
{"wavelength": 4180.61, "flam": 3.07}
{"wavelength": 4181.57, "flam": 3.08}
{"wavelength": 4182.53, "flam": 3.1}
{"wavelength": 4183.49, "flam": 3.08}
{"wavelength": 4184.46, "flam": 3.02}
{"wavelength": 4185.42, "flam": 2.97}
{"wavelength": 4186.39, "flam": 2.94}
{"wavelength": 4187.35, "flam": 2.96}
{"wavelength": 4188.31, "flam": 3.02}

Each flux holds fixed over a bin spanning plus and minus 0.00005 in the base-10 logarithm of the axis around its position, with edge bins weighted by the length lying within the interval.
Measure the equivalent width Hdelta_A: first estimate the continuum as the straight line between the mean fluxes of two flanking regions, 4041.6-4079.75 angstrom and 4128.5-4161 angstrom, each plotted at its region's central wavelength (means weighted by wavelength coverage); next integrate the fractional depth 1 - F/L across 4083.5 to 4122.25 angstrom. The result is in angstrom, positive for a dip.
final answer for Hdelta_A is 4.0 angstrom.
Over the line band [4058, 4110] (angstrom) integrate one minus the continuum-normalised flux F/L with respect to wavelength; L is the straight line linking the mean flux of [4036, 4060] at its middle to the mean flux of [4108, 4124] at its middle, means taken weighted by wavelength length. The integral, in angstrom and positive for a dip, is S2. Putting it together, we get 2.5 angstrom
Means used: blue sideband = 3.25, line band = 2.93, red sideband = 2.92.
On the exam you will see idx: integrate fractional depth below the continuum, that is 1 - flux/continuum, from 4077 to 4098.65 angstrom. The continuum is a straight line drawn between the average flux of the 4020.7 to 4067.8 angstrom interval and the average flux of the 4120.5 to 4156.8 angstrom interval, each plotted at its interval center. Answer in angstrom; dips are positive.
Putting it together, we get 1.71 angstrom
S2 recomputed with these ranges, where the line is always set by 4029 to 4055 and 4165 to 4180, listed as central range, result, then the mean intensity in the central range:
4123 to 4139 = -0.12 angstrom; 3.26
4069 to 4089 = 1.26 angstrom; 3.04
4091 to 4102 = 2.09 angstrom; 2.63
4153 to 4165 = 0.20 angstrom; 3.18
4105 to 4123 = 2.13 angstrom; 2.85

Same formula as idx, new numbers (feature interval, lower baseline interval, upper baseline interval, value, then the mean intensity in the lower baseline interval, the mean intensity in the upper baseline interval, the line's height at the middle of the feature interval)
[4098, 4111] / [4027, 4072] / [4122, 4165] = 2.0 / 3.2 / 3.2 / 3.2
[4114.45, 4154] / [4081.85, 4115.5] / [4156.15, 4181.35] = -1.9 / 2.8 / 3.23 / 3.02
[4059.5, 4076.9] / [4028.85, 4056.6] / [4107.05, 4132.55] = 0.5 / 3.23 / 2.98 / 3.15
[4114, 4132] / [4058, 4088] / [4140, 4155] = 0.2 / 3.12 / 3.1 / 3.11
